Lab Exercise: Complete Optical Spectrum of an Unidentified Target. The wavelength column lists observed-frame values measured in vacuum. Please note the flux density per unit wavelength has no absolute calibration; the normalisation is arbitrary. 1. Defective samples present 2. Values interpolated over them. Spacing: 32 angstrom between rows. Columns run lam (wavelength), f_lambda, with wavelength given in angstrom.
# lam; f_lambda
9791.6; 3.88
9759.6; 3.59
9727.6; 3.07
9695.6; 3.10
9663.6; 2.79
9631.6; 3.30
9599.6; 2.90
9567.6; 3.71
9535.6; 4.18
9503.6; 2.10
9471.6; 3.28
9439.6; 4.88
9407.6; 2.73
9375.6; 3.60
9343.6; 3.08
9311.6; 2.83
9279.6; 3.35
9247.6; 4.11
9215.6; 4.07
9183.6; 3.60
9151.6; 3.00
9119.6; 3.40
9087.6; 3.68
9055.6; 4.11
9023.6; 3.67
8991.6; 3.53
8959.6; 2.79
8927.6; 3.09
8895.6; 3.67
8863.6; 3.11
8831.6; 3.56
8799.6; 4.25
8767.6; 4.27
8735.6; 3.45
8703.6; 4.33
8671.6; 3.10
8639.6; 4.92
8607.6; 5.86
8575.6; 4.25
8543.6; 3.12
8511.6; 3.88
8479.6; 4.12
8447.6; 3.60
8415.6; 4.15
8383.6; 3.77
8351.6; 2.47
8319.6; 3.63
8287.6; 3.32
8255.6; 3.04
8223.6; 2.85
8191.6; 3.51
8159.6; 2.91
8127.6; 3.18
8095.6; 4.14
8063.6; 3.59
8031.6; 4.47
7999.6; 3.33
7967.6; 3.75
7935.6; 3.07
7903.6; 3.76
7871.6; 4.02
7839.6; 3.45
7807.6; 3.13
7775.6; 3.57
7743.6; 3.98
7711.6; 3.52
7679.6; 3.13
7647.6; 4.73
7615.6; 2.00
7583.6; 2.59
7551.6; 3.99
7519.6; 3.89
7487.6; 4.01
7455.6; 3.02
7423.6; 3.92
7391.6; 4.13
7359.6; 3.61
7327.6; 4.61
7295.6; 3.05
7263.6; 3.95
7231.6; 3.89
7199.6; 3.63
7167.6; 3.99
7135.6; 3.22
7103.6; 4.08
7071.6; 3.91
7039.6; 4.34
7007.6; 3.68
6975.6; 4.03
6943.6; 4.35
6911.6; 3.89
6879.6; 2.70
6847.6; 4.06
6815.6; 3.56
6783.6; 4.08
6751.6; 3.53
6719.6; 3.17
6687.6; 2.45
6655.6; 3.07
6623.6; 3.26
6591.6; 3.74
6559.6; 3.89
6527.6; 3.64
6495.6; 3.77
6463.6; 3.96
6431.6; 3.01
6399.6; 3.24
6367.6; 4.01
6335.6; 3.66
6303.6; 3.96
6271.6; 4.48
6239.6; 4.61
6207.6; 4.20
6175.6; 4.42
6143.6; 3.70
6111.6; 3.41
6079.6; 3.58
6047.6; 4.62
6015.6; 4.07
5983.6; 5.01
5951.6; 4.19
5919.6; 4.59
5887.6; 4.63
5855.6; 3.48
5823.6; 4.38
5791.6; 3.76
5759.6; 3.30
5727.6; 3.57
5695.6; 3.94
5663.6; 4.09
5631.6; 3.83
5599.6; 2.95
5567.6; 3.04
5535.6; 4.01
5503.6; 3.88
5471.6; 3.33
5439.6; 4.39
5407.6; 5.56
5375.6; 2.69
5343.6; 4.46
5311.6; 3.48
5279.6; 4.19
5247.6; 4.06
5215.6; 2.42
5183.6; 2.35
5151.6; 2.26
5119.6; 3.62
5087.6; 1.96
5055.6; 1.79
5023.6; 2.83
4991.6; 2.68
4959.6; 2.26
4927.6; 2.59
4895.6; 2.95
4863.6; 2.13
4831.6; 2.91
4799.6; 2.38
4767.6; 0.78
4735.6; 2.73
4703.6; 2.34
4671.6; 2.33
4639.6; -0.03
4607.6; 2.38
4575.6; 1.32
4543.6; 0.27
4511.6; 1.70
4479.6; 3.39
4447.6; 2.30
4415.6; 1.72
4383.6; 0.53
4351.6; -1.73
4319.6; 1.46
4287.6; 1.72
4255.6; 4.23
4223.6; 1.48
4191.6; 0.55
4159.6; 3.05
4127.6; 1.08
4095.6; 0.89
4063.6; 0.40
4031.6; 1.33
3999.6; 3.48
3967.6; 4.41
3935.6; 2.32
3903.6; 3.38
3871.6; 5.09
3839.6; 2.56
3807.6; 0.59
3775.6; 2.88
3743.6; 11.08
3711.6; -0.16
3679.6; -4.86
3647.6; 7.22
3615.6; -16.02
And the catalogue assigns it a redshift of 0.310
